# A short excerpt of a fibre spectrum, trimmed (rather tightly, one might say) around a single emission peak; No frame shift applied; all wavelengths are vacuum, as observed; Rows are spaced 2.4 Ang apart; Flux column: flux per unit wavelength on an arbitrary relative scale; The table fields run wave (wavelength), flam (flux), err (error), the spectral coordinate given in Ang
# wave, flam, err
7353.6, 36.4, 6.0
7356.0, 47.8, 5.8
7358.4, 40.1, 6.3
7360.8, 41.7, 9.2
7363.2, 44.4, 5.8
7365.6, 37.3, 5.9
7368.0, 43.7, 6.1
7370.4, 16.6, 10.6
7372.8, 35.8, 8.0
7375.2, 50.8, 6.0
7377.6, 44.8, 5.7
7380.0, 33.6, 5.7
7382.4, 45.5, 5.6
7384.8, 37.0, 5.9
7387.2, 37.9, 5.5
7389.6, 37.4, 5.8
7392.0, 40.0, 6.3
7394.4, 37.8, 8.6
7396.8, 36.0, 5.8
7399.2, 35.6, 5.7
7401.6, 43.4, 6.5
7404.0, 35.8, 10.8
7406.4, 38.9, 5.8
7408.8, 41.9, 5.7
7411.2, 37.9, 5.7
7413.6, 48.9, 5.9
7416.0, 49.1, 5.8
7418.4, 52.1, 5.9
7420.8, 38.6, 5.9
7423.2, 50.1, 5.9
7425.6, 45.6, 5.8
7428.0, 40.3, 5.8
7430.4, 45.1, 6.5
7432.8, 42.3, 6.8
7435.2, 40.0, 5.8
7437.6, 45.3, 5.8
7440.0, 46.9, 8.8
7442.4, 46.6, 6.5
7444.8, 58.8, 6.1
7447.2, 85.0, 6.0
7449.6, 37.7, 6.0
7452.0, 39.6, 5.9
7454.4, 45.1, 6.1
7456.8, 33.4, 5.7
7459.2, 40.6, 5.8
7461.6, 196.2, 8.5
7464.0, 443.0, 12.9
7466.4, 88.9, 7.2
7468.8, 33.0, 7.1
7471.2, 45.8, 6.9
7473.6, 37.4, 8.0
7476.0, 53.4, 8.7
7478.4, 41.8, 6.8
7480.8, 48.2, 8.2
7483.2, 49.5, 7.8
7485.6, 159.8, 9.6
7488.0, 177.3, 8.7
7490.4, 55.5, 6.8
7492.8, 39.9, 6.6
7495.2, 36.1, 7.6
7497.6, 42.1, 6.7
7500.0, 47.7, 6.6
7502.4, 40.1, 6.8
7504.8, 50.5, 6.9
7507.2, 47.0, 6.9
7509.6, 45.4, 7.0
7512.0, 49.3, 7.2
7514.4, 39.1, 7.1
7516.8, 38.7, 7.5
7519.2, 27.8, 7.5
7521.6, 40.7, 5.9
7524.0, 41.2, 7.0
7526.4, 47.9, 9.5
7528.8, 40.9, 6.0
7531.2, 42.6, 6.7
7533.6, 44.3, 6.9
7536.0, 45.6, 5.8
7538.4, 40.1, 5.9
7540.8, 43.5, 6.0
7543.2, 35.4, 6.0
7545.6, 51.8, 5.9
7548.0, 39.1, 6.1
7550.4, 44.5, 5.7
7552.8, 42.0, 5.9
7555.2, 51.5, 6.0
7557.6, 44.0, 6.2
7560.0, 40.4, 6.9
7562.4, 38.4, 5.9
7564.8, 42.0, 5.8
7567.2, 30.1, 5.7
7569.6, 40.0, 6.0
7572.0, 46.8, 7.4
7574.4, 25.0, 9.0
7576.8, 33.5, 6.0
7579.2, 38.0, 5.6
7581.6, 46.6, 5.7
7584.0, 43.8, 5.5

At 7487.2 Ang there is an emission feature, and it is [N II] 6583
